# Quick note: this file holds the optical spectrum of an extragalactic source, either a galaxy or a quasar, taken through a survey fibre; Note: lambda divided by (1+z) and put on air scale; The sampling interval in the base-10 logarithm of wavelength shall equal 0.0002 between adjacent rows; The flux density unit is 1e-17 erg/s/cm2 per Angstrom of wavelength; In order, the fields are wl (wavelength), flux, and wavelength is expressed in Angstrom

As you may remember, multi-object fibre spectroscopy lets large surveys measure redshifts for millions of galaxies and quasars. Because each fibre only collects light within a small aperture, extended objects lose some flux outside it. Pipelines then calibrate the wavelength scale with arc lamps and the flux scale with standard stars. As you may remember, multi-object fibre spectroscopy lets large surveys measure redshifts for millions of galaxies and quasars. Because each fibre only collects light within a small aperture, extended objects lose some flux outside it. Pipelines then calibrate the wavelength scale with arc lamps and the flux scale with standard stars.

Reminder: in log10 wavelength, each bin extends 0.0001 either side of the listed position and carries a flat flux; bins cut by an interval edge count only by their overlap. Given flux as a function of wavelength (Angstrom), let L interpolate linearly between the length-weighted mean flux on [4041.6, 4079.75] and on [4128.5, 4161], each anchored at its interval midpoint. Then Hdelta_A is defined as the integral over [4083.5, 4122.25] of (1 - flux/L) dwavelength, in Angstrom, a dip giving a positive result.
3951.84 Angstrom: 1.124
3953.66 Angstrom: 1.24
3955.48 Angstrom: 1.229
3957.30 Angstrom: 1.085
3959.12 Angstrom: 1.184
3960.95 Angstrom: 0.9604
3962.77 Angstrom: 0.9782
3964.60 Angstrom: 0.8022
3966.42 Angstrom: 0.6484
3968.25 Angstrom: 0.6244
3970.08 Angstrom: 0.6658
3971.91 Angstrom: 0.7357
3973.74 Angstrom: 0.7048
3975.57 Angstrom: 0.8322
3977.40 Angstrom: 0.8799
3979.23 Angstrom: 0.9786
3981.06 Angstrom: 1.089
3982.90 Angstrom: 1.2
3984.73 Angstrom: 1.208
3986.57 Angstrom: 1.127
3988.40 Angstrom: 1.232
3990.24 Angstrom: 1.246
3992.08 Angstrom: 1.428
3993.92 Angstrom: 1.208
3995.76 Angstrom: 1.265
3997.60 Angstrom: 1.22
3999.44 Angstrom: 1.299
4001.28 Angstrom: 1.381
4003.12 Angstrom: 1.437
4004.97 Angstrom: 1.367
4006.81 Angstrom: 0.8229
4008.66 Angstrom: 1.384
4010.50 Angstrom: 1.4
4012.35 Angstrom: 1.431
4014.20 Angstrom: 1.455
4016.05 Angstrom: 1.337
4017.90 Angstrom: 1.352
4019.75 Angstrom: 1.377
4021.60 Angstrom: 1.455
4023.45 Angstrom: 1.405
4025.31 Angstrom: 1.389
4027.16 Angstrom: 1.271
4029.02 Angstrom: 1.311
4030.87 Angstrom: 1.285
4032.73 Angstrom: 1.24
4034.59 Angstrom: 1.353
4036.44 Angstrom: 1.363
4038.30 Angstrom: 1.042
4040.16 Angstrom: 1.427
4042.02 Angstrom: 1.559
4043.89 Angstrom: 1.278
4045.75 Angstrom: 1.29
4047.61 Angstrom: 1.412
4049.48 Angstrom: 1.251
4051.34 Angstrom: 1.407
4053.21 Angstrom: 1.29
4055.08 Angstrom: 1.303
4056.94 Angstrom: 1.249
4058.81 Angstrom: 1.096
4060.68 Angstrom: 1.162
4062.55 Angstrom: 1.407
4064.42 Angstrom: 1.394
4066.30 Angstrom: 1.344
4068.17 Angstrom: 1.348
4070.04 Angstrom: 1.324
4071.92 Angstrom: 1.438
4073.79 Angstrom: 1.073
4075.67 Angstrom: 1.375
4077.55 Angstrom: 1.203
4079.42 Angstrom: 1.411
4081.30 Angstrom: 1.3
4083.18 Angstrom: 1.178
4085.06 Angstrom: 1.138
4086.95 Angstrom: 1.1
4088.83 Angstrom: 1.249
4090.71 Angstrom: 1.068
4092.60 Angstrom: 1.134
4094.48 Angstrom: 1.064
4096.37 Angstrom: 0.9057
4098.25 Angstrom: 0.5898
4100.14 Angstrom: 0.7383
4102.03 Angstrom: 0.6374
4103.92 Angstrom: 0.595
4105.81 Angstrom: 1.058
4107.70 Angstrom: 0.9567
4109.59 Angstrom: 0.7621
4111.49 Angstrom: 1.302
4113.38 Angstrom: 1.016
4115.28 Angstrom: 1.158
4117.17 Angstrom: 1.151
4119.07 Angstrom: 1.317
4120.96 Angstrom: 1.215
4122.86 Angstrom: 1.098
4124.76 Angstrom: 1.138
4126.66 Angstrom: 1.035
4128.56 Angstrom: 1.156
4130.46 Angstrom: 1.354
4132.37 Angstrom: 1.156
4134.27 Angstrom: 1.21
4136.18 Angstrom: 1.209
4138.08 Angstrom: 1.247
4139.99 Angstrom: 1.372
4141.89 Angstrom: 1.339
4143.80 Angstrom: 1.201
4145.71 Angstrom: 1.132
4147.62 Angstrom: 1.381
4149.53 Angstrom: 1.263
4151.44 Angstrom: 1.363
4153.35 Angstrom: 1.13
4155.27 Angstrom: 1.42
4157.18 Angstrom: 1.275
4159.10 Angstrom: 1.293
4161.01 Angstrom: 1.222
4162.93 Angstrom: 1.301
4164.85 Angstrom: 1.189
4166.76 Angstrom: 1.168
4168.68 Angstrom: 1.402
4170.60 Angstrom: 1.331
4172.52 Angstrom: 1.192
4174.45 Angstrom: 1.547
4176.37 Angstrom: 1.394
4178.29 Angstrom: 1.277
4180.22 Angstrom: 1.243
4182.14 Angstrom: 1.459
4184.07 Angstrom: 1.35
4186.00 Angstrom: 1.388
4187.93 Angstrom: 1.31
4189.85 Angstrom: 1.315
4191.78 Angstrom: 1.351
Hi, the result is 8.3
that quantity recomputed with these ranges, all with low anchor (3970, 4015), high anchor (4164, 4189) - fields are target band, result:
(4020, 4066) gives -4.07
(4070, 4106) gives 5.10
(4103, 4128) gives 4.16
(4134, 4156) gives 0.48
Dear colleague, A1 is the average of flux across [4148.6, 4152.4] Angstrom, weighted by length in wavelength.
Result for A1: 1.31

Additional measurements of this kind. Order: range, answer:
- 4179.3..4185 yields 1.35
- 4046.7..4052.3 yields 1.36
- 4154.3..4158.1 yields 1.35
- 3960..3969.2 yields 0.803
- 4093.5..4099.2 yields 0.856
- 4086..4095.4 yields 1.12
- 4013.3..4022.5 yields 1.4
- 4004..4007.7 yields 1.1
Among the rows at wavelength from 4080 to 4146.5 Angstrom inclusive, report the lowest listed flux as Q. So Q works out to 0.5898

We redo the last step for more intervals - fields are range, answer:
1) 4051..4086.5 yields 1.073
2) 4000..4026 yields 0.8229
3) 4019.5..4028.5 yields 1.271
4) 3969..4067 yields 0.6658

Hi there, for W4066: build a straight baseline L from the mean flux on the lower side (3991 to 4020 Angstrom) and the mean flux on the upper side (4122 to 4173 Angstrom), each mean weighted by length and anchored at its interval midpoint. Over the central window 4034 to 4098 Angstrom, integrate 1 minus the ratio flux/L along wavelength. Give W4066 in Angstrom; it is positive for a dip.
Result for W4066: 1.7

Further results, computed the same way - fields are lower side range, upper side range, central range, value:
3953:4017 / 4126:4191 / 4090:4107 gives 5.0 Angstrom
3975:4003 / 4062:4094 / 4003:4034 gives -3.2 Angstrom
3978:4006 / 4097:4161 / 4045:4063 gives -1.4 Angstrom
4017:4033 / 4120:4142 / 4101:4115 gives 3.6 Angstrom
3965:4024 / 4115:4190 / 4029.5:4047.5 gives -2.0 Angstrom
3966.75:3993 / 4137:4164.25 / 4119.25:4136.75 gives 0.9 Angstrom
